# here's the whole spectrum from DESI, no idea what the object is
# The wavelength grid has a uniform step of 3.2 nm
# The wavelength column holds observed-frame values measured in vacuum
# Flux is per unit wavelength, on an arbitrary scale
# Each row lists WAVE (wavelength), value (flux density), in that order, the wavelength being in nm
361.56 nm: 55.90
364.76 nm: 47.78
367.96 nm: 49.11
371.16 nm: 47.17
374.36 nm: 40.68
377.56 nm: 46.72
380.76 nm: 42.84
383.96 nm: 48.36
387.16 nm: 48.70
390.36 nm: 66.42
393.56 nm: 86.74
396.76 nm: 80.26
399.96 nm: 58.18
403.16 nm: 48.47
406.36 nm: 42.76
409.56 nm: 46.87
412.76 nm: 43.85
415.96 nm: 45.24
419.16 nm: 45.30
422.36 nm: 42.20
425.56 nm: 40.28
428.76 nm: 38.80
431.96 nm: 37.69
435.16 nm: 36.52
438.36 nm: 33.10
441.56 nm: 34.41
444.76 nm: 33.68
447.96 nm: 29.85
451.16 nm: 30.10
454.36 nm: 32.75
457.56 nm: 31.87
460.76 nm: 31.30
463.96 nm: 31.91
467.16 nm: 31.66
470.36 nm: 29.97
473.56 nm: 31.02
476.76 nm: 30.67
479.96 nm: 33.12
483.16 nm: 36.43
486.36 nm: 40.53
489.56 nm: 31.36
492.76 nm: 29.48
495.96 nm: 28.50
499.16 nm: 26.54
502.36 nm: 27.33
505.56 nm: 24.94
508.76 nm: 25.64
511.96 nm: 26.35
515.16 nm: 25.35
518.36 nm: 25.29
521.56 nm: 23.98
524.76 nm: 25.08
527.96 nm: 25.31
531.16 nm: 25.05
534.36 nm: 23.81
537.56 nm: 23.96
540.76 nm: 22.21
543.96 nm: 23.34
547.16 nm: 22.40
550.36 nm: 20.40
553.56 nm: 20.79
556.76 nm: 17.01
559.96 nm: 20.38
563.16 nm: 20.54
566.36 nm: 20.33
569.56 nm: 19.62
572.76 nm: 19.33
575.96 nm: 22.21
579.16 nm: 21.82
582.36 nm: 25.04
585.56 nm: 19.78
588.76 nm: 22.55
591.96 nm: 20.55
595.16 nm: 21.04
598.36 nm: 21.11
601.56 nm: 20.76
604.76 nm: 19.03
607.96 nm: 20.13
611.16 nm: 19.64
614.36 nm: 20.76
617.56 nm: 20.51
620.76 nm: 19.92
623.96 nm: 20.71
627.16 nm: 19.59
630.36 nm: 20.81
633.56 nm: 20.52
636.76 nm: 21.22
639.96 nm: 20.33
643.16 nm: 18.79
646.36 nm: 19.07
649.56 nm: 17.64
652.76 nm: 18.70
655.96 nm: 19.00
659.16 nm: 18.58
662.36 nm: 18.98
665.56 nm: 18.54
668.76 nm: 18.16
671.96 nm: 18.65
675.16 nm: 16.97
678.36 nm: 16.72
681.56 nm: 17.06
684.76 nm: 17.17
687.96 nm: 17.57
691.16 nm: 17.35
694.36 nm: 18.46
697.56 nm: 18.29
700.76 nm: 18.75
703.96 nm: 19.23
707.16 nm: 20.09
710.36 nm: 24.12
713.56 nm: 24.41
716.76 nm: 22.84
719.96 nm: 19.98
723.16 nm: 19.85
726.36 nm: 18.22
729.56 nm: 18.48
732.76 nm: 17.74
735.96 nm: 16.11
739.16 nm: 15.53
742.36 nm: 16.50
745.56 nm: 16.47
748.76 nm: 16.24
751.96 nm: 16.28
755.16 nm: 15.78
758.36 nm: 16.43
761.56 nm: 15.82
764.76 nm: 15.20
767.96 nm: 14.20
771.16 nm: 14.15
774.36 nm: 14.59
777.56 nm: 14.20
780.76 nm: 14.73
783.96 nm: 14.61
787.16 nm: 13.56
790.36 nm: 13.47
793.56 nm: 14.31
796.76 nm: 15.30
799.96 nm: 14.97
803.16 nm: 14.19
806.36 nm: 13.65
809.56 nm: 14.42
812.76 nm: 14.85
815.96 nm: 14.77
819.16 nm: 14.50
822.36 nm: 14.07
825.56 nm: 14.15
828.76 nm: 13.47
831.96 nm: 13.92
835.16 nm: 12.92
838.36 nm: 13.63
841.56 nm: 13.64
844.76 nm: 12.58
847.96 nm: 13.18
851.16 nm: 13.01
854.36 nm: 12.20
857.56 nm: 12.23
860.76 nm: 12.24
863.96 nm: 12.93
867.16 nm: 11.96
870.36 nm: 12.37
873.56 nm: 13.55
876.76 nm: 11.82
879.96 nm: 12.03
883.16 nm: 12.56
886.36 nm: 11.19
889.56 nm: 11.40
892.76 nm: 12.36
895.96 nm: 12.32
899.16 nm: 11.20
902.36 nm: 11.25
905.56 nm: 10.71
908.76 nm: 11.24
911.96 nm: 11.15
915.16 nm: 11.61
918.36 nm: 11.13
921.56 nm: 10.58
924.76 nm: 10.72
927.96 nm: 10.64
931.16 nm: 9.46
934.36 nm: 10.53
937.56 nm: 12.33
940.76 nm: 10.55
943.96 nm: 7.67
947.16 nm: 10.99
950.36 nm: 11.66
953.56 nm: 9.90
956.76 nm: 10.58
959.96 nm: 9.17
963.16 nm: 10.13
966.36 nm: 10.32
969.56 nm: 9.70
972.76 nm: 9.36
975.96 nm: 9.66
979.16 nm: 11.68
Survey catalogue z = 1.55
